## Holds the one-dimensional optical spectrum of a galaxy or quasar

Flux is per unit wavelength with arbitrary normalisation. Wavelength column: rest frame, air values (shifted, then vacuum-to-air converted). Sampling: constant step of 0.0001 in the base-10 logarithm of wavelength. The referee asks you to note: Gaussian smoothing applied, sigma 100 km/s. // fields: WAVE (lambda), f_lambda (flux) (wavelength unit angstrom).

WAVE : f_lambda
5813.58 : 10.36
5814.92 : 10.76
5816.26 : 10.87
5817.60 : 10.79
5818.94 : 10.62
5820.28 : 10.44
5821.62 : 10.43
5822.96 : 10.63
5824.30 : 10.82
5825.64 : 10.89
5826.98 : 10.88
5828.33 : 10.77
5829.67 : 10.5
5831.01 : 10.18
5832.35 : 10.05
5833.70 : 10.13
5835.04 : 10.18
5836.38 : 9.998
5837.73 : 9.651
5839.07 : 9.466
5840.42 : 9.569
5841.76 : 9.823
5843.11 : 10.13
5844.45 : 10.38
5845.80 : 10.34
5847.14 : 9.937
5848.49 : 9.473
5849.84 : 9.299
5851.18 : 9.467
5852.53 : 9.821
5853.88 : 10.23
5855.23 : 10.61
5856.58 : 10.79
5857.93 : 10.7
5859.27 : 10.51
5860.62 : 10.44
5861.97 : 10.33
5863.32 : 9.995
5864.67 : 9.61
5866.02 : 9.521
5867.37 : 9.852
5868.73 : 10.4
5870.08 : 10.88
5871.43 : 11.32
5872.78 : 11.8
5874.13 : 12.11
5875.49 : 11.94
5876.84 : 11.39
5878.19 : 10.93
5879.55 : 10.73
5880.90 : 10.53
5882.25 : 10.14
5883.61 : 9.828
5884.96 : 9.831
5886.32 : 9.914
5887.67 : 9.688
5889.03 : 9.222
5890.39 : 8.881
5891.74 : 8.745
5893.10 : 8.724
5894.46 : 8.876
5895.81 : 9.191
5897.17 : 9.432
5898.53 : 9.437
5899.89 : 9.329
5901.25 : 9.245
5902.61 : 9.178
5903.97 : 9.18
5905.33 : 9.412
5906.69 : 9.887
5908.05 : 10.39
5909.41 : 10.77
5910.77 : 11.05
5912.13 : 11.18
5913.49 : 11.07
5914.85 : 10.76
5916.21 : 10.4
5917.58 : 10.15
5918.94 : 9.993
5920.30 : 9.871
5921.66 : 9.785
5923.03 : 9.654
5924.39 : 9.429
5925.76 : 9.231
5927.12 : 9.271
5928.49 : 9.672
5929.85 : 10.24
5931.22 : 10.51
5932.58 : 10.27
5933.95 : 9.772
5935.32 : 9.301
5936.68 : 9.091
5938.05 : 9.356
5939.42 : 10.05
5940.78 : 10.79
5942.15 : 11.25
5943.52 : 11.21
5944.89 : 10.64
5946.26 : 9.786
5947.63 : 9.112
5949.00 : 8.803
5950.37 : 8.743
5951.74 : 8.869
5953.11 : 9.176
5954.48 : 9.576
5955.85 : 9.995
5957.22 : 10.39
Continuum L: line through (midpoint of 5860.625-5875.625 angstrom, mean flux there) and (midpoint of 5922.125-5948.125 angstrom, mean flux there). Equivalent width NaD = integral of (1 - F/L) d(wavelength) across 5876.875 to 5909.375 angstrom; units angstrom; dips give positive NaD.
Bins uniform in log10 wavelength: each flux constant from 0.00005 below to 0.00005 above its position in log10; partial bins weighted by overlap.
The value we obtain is 2.3 angstrom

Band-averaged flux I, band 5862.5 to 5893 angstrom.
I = 10.3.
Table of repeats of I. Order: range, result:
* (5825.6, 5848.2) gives 10.1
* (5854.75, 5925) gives 10.1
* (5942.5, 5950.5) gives 9.84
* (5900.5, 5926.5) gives 10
